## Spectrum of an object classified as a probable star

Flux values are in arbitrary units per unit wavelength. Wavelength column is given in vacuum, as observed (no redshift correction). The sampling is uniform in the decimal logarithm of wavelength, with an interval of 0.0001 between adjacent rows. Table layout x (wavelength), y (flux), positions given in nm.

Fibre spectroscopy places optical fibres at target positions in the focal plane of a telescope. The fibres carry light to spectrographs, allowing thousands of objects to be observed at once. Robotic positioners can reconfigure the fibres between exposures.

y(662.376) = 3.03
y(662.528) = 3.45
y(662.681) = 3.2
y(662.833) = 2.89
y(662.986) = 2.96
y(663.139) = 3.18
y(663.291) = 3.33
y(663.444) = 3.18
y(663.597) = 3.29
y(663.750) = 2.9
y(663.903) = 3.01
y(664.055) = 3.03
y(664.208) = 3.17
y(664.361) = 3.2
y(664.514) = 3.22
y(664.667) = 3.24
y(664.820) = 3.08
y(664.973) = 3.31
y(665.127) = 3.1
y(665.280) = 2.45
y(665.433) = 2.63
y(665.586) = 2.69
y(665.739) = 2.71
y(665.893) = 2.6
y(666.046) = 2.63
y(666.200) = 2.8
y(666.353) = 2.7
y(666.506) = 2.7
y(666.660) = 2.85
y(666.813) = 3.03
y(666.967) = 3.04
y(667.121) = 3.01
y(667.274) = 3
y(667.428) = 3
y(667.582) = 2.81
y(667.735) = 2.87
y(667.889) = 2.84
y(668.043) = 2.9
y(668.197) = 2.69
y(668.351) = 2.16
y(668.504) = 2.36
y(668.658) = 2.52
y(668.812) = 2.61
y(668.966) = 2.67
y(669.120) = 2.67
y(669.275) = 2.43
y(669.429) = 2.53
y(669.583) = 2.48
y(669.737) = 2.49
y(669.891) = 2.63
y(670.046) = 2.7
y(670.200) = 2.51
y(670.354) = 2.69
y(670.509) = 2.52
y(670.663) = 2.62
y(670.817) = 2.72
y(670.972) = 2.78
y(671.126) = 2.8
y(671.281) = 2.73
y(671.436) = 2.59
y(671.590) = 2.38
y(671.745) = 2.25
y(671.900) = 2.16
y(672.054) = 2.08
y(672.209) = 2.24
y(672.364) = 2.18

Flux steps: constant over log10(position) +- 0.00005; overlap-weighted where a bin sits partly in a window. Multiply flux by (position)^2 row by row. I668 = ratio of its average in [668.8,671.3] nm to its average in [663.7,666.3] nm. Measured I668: 0.9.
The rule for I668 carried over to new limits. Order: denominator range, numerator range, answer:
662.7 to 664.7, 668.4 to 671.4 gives 0.85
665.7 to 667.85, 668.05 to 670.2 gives 0.90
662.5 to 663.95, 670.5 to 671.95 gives 0.84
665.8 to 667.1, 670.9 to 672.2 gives 0.89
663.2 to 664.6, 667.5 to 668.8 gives 0.85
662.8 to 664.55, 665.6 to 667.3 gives 0.91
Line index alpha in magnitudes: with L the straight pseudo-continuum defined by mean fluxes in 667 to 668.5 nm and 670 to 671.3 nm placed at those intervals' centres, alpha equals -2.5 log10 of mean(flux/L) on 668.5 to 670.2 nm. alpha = 0.069 mag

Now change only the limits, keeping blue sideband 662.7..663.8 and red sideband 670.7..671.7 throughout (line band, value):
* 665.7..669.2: 0.048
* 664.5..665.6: 0.016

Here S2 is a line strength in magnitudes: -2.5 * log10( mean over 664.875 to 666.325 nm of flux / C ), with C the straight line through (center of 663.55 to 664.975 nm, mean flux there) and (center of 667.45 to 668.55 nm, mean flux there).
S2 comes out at 0.08 mag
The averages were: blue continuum 3.13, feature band 2.77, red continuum 2.69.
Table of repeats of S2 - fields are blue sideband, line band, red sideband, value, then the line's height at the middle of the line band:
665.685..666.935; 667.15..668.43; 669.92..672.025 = -0.04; 2.7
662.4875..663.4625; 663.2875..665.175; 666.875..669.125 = -0.03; 3.06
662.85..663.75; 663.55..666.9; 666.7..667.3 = 0.06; 3.07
